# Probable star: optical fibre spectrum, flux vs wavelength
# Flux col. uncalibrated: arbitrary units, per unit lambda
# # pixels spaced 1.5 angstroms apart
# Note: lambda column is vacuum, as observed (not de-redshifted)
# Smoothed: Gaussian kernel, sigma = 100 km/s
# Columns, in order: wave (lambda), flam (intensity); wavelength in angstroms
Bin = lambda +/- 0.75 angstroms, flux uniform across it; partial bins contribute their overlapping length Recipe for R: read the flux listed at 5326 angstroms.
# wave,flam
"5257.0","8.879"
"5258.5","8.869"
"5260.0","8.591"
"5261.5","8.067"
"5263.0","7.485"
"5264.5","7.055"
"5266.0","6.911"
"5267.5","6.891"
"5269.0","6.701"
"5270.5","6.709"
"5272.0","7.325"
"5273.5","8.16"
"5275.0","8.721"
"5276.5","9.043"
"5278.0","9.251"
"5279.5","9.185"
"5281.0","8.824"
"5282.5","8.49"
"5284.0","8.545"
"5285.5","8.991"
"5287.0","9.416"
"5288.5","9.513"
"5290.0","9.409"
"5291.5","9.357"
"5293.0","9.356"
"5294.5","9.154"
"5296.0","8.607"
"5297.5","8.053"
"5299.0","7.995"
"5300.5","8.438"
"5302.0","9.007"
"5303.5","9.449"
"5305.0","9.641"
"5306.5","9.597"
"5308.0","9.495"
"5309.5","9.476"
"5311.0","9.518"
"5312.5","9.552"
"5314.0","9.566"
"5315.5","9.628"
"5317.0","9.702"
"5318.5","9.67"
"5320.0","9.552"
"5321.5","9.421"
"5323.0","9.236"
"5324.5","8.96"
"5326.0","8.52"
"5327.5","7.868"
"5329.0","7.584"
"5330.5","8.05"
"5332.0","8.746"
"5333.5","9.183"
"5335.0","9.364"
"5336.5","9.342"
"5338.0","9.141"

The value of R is 8.52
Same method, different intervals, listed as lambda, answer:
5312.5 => 9.552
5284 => 8.545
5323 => 9.236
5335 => 9.364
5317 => 9.702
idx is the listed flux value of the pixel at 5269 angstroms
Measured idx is 6.701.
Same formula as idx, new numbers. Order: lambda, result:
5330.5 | 8.05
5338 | 9.141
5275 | 8.721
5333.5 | 9.183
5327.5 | 7.868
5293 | 9.356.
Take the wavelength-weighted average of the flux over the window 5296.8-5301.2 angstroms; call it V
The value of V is 8.16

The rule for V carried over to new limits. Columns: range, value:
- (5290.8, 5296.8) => 9.11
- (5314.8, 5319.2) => 9.67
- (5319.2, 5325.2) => 9.3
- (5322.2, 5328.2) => 8.66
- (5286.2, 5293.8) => 9.41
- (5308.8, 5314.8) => 9.53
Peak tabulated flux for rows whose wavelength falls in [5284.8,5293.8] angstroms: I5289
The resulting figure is 9.513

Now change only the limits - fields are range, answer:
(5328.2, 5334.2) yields 9.183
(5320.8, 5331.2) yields 9.421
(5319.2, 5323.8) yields 9.552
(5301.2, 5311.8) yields 9.641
